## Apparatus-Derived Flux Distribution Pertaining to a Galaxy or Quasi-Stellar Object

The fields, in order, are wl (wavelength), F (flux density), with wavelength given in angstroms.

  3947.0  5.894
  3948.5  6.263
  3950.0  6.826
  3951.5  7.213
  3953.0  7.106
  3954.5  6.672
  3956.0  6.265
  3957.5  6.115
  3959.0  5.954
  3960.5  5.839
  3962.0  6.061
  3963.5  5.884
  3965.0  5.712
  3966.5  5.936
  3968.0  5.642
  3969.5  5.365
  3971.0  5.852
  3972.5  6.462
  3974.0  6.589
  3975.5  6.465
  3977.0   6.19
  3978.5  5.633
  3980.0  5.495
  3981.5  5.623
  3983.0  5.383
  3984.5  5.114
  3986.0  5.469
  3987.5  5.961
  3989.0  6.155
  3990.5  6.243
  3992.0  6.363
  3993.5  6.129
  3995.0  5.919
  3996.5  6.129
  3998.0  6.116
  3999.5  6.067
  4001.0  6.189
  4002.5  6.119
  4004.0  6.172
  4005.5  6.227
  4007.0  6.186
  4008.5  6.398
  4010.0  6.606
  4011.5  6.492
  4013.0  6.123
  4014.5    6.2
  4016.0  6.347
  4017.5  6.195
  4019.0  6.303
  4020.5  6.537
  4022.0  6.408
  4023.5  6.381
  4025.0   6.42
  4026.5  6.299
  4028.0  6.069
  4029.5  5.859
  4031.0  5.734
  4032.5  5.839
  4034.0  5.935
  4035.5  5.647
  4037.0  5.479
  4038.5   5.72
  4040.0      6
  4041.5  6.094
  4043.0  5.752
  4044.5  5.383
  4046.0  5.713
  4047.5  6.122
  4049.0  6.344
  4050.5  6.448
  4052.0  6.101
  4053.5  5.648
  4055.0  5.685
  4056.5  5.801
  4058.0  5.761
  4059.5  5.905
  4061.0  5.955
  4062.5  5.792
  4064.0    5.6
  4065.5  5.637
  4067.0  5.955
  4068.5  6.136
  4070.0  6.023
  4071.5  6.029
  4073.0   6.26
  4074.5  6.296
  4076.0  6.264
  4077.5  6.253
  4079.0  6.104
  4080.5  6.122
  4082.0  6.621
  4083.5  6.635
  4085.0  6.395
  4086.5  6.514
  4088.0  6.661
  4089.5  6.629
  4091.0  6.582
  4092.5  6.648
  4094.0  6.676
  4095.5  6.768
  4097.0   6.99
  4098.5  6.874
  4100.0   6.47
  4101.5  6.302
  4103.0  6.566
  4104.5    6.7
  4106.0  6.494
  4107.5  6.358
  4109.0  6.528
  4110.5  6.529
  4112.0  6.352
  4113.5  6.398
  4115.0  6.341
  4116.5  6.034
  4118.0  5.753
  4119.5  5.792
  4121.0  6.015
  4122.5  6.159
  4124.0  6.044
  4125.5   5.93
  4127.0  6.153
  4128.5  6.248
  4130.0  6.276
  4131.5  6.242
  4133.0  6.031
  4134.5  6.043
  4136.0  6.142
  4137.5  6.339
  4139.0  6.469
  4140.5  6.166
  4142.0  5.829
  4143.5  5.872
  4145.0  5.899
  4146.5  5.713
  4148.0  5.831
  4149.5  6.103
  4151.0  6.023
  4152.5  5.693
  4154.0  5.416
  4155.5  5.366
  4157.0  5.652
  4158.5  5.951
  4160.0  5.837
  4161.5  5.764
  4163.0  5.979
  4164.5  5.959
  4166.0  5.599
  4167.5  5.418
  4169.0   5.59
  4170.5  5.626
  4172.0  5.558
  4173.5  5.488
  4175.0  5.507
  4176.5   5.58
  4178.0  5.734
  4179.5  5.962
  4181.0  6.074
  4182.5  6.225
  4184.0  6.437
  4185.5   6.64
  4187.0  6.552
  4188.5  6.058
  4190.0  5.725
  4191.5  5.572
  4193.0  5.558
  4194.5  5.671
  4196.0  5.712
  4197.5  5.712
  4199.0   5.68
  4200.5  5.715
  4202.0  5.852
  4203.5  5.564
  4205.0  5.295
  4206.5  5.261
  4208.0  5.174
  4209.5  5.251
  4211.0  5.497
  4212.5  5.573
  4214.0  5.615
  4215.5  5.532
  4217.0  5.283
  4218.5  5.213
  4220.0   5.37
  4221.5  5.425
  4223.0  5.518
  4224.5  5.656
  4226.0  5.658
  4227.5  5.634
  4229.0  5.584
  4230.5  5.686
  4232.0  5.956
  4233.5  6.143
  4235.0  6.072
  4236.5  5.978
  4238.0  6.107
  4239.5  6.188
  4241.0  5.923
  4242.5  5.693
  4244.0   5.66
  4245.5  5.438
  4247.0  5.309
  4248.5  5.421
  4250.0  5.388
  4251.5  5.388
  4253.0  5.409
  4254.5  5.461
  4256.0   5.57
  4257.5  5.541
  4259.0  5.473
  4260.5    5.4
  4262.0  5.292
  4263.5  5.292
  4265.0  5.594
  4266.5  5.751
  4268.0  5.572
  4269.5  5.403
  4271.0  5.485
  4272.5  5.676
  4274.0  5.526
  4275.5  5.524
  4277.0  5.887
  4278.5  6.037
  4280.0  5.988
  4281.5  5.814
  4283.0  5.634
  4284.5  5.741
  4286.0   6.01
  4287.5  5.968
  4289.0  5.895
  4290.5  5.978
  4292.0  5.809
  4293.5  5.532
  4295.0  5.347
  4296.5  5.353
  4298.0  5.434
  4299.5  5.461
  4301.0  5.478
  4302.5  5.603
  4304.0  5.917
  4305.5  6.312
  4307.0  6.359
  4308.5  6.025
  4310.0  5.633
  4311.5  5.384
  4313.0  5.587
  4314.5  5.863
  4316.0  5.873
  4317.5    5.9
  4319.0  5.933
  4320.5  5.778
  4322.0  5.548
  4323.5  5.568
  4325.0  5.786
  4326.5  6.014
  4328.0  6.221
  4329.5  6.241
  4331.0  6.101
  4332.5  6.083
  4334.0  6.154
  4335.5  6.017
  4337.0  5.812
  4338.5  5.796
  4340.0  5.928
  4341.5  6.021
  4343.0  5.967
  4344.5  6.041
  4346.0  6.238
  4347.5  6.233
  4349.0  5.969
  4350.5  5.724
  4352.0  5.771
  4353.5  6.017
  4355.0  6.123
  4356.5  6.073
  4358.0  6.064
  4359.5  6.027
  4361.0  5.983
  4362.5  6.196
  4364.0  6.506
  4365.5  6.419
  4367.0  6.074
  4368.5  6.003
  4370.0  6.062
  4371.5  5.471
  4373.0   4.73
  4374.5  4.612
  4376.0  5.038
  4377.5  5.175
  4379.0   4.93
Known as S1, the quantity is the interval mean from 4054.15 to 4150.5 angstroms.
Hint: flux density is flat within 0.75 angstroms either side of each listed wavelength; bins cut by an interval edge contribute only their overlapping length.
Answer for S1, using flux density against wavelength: 6.21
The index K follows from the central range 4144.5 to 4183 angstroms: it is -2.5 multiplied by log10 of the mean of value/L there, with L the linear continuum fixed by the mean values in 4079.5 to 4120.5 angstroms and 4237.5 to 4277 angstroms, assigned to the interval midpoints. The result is 0.06 mag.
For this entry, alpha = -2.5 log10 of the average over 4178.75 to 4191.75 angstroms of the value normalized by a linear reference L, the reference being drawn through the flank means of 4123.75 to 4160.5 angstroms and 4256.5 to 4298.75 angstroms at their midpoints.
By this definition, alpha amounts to -0.05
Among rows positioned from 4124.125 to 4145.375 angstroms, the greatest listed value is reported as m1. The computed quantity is 6.469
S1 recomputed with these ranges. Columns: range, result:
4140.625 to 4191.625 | 5.84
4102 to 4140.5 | 6.24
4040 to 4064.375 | 5.89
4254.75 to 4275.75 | 5.51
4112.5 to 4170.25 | 5.95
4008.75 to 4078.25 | 6.04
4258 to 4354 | 5.79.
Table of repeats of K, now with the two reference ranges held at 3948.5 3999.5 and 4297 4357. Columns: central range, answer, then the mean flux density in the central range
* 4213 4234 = 0.07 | 5.58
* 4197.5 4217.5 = 0.09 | 5.5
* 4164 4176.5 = 0.07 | 5.59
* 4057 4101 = -0.05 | 6.29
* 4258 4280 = 0.06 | 5.58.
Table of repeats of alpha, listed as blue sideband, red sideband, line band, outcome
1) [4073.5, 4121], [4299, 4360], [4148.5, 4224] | 0.10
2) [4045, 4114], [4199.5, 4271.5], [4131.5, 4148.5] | -0.01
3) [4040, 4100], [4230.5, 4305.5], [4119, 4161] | 0.01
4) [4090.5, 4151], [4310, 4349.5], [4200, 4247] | 0.09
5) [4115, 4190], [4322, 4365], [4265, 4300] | 0.06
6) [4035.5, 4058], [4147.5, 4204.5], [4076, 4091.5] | -0.11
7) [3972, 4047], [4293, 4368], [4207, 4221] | 0.11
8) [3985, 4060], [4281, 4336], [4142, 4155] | 0.03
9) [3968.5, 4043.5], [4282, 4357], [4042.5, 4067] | 0.03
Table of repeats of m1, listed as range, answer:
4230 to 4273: 6.188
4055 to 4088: 6.661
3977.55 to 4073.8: 6.606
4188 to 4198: 6.058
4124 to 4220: 6.64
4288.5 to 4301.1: 5.978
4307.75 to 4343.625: 6.241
